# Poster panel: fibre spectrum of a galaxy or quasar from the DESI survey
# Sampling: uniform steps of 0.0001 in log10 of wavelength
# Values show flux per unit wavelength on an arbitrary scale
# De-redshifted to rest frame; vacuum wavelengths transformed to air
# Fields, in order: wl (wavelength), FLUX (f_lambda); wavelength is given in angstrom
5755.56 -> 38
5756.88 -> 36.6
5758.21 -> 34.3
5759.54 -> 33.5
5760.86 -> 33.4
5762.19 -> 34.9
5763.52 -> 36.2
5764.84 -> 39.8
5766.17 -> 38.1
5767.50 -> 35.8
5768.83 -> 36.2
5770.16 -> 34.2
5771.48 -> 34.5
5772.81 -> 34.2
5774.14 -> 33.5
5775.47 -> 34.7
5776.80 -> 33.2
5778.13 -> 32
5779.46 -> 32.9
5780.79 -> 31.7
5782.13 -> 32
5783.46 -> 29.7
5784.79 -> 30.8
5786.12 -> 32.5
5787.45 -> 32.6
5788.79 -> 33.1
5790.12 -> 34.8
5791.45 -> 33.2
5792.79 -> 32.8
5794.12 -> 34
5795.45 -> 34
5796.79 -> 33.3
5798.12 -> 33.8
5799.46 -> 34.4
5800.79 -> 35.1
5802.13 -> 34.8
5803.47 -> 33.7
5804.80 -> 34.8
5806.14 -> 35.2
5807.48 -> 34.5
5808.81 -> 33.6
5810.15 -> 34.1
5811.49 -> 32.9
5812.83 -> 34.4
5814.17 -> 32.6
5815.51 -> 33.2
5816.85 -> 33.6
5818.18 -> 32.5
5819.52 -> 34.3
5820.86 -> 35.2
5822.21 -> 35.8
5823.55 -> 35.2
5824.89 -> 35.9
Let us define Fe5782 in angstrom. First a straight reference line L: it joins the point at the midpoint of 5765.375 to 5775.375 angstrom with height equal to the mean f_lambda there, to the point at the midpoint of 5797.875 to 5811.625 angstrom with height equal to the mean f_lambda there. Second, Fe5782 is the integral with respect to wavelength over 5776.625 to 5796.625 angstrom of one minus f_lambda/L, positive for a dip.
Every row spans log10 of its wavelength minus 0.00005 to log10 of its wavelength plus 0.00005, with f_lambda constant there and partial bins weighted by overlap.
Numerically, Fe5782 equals 1.3 angstrom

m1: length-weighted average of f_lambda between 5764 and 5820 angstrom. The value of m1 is 33.8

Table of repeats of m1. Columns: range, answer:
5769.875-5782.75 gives 33.3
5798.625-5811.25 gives 34.4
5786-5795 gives 33.4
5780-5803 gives 33.1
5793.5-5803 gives 34.2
